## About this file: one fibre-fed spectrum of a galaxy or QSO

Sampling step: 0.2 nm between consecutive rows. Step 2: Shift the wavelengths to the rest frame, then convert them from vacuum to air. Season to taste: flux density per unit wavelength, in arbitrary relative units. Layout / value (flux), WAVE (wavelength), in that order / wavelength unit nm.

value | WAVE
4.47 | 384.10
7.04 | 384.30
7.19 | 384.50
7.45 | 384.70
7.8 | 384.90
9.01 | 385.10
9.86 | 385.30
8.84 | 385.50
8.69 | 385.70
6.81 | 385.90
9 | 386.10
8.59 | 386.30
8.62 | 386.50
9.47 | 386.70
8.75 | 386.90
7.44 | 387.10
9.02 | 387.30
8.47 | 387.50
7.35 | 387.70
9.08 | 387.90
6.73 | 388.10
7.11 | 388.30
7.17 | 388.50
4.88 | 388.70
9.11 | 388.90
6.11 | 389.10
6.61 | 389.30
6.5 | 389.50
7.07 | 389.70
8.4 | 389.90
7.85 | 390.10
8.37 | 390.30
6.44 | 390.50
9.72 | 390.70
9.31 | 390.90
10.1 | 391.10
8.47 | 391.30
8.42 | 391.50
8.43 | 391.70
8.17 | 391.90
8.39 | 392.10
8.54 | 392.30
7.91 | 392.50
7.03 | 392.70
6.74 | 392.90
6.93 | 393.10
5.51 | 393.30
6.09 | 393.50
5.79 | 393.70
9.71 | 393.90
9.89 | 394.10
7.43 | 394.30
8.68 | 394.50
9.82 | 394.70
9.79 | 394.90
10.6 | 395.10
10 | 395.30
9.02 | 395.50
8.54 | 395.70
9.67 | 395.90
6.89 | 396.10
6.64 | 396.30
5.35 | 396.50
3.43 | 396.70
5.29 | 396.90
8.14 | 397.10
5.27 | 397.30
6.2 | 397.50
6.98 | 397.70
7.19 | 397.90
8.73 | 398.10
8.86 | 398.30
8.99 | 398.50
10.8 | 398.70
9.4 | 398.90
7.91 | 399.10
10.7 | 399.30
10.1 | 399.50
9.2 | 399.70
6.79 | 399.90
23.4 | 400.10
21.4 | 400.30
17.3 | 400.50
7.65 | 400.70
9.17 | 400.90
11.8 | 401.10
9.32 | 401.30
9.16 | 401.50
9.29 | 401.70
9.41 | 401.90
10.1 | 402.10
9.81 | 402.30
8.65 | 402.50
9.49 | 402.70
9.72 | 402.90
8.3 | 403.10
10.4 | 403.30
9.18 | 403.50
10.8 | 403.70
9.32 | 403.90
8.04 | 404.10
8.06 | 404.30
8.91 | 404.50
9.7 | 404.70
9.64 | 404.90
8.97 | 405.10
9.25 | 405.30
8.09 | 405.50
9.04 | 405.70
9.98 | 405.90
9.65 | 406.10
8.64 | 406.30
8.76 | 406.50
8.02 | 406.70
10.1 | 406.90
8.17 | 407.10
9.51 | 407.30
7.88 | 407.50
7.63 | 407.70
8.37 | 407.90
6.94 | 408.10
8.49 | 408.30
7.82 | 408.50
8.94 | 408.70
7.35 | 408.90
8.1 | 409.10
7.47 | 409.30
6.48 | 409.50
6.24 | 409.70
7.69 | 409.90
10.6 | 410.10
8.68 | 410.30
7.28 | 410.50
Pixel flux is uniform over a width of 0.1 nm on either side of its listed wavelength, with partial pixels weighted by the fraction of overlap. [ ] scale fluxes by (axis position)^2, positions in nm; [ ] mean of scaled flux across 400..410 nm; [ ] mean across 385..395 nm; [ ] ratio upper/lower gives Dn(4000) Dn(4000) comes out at 1.3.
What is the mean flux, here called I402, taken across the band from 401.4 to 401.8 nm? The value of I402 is 9.23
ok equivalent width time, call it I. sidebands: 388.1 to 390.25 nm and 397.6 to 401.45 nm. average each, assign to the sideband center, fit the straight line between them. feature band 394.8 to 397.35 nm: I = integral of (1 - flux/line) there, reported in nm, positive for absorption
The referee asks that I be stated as 0.50 nm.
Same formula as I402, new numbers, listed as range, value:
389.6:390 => 7.73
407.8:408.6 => 7.91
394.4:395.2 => 9.72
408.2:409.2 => 8.14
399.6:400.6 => 15.6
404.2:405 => 9.08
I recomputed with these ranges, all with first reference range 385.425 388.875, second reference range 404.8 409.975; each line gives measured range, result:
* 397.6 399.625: -0.19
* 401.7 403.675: -0.29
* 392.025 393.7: 0.22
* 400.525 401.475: -0.21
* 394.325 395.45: -0.20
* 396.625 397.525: 0.28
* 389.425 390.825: 0.04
